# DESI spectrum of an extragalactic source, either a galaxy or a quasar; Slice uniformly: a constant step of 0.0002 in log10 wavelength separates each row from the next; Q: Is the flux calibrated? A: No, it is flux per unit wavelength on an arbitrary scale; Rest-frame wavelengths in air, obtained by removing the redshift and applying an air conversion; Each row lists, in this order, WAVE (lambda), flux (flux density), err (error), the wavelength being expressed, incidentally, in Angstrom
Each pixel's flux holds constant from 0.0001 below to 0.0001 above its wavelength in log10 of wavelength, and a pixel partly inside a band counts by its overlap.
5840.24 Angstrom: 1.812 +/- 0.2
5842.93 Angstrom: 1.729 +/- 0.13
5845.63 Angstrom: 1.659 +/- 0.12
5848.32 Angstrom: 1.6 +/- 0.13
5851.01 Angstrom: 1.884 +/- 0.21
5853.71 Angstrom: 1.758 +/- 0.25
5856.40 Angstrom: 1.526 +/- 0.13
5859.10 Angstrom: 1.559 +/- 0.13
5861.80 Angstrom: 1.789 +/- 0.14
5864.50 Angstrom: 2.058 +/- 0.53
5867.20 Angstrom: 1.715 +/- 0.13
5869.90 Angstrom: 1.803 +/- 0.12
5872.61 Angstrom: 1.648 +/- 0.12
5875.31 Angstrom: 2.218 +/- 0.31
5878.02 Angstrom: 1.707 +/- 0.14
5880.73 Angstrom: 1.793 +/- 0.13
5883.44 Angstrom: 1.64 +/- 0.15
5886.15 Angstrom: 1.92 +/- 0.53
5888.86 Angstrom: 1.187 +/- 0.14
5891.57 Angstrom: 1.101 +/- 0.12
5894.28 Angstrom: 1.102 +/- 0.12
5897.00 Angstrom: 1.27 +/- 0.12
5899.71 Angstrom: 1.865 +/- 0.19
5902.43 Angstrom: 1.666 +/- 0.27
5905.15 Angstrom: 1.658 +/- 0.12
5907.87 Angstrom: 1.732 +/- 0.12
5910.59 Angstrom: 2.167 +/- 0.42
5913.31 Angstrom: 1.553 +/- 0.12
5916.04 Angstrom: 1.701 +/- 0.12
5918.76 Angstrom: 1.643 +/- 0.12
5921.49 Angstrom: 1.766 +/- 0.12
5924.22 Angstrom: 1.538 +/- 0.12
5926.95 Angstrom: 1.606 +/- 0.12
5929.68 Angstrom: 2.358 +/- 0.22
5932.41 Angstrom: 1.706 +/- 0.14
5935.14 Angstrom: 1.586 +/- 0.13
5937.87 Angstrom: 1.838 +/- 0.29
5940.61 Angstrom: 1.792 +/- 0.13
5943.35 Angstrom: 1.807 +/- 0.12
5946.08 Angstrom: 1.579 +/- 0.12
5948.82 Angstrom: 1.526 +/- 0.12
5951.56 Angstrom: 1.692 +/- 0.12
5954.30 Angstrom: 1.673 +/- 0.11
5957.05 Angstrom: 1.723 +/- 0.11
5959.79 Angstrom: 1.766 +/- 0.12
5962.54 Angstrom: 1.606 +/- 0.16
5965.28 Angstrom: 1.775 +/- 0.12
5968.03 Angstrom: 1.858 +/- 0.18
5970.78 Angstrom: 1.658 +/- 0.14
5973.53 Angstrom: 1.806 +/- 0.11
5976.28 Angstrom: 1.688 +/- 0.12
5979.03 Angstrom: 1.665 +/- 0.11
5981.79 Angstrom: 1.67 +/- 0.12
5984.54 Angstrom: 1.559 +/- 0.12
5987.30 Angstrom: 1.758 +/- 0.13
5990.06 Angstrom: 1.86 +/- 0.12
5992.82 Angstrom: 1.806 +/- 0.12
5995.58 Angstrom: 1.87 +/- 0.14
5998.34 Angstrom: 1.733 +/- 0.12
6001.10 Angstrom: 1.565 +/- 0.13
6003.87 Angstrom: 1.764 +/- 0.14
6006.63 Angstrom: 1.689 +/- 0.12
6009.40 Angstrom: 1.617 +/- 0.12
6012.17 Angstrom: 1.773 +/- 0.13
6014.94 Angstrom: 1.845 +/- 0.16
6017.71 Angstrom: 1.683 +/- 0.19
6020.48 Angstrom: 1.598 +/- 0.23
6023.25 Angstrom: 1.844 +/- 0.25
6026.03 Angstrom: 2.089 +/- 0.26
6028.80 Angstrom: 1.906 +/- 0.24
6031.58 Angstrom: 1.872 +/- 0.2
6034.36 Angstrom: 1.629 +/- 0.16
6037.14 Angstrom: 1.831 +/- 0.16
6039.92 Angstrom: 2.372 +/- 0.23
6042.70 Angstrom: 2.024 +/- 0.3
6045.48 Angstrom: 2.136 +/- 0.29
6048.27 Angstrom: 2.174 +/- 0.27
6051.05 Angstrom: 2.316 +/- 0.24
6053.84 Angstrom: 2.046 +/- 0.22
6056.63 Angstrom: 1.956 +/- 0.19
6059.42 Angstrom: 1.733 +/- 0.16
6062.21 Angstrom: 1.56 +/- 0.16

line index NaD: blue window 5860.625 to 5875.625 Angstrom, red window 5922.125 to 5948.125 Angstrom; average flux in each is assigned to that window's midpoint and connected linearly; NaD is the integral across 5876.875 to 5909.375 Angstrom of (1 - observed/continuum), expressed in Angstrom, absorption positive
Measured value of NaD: 4.6 Angstrom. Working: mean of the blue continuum 1.85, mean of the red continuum 1.75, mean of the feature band 1.56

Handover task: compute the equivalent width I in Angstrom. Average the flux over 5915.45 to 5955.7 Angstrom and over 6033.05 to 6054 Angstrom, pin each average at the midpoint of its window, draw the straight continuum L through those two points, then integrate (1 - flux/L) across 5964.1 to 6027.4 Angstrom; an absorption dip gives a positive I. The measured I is 5.54 Angstrom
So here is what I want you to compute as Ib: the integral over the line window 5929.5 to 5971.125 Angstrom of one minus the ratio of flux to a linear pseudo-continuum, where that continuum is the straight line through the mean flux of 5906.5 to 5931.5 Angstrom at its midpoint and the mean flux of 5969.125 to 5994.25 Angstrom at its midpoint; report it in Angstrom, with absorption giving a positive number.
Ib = 0.5 Angstrom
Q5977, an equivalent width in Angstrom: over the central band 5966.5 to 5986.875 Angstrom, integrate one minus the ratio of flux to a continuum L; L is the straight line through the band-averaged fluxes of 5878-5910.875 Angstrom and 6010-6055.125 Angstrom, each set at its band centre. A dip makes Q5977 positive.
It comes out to 1.0 Angstrom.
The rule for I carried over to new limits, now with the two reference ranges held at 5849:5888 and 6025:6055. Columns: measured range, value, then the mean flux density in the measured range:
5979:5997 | 1.93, 1.75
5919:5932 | 0.48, 1.79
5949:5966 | 1.96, 1.69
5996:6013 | 2.44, 1.7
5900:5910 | 0.49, 1.74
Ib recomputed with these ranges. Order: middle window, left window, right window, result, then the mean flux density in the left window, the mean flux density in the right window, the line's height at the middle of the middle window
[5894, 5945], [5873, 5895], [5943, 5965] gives -2.4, 1.6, 1.67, 1.64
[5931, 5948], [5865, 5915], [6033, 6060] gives 0.6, 1.66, 2.03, 1.78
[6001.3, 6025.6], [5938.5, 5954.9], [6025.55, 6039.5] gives 1.4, 1.69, 1.89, 1.84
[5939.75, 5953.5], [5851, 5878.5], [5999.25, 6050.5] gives 1.1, 1.79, 1.86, 1.83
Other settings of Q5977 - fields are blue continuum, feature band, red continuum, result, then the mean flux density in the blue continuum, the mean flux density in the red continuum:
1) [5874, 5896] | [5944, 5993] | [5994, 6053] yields 1.49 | 1.58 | 1.87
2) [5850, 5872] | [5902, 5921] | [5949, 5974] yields -0.01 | 1.76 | 1.72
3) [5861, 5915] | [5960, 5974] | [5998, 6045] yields 0.20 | 1.68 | 1.82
